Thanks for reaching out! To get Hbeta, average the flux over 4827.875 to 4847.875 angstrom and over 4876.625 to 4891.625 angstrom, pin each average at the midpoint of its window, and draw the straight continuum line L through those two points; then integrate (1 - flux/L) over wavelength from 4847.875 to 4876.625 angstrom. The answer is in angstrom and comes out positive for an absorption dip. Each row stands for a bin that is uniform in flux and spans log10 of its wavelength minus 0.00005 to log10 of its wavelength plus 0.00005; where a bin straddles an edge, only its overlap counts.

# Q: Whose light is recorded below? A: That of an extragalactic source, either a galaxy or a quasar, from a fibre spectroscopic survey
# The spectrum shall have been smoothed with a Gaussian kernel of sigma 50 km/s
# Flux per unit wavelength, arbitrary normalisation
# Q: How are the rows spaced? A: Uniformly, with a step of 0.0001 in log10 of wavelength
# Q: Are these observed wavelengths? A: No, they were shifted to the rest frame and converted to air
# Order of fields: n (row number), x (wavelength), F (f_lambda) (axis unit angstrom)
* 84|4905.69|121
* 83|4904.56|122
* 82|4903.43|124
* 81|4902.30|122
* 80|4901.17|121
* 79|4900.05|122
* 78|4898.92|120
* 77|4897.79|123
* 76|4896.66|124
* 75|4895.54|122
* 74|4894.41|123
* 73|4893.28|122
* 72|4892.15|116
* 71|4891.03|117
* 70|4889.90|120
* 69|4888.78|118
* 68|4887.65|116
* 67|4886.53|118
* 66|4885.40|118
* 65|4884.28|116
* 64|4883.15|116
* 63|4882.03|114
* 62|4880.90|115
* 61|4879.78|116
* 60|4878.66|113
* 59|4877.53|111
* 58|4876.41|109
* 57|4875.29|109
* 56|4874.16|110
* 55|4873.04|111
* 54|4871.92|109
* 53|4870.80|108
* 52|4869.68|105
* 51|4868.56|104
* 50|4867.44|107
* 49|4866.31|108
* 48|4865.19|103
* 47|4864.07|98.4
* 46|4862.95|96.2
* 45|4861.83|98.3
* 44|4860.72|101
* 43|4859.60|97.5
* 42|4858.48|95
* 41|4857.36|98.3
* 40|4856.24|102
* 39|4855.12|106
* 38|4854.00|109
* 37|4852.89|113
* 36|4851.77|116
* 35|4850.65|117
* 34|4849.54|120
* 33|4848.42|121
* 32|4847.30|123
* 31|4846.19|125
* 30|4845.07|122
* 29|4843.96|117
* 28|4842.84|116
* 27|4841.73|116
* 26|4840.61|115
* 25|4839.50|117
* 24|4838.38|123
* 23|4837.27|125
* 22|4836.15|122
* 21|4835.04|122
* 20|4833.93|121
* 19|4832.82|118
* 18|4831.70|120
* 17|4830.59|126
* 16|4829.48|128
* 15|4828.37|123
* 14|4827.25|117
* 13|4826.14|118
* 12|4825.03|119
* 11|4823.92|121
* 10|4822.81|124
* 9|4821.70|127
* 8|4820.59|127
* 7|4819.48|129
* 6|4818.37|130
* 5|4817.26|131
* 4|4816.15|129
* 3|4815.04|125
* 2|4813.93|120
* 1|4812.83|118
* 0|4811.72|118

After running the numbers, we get 2.9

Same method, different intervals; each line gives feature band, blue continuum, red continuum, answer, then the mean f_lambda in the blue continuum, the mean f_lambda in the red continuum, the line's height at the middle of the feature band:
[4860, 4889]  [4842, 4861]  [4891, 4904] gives 1.8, 112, 122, 117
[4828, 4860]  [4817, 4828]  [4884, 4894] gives 1.5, 124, 118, 122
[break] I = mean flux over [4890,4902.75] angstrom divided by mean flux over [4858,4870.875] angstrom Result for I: 1.19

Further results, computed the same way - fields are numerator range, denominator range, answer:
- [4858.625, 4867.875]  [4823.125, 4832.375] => 0.83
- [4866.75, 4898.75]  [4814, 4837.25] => 0.93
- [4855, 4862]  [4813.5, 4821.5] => 0.78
